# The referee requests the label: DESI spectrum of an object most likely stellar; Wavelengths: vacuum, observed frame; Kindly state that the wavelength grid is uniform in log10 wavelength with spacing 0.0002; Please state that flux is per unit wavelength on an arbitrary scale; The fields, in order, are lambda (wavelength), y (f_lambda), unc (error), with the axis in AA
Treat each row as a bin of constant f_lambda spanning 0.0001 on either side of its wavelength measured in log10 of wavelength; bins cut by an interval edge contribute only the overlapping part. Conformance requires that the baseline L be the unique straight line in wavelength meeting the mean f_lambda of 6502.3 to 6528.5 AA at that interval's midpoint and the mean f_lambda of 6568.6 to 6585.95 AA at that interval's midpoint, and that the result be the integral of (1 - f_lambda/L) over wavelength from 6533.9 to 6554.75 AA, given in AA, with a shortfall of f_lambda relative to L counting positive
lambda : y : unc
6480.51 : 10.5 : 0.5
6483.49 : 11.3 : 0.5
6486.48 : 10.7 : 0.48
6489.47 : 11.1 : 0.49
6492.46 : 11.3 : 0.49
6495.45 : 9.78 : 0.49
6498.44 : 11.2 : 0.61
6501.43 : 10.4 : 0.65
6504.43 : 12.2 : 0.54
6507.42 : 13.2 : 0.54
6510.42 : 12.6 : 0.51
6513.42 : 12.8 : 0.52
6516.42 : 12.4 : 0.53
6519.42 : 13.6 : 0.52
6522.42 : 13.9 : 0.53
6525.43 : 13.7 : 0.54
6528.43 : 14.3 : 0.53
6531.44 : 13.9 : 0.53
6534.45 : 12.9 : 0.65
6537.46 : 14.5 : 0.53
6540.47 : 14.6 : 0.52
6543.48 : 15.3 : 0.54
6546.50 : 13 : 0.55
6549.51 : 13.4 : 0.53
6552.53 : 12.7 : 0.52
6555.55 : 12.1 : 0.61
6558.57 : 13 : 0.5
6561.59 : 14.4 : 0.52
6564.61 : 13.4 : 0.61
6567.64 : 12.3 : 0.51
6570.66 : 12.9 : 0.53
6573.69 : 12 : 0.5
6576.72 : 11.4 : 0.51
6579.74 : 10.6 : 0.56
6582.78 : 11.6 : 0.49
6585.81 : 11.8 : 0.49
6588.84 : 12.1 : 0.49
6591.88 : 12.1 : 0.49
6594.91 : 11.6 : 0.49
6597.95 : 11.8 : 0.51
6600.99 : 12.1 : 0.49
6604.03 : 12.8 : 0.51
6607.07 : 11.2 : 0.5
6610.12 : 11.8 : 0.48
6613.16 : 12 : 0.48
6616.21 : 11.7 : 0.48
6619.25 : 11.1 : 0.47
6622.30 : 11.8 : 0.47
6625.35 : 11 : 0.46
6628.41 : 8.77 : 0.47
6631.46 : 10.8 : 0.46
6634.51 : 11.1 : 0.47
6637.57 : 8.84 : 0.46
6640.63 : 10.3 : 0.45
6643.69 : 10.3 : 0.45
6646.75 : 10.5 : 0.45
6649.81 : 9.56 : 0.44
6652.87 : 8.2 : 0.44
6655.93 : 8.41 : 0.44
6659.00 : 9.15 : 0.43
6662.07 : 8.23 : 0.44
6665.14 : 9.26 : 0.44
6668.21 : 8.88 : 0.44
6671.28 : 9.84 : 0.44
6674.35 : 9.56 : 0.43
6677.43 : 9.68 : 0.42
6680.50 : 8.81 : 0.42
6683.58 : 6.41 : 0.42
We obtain -2.20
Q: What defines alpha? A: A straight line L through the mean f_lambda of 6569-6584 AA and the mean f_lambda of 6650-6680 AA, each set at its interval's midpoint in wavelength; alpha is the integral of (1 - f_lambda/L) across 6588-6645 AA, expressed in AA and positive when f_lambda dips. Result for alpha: -3.8 AA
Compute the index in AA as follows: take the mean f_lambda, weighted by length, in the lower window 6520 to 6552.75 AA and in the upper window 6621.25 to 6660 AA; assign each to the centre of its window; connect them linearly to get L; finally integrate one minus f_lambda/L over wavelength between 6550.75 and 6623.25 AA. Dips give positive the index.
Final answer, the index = -1.2 AA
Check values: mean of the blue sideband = 13.9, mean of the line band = 12.1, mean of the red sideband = 9.89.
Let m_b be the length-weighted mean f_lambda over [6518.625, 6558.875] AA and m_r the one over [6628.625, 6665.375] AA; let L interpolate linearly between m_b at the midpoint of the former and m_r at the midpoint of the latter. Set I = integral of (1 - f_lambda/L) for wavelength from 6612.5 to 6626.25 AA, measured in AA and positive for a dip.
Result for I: -1.2 AA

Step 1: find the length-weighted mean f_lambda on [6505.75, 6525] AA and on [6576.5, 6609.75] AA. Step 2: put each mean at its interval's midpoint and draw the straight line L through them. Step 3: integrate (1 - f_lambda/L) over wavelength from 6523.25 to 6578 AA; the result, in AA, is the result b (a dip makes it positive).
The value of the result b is -3.7 AA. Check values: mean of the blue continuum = 13.1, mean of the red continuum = 11.8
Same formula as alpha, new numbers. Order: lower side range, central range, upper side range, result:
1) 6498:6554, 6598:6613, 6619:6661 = -1.41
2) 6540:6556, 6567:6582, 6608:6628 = 1.10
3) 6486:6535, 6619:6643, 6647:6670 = -2.15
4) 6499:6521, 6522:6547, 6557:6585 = -3.34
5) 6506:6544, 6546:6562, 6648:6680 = -0.43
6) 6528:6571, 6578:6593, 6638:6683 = 0.61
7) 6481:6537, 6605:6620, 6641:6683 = -2.07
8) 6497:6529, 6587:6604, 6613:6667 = -1.65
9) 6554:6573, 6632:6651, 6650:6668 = -1.27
